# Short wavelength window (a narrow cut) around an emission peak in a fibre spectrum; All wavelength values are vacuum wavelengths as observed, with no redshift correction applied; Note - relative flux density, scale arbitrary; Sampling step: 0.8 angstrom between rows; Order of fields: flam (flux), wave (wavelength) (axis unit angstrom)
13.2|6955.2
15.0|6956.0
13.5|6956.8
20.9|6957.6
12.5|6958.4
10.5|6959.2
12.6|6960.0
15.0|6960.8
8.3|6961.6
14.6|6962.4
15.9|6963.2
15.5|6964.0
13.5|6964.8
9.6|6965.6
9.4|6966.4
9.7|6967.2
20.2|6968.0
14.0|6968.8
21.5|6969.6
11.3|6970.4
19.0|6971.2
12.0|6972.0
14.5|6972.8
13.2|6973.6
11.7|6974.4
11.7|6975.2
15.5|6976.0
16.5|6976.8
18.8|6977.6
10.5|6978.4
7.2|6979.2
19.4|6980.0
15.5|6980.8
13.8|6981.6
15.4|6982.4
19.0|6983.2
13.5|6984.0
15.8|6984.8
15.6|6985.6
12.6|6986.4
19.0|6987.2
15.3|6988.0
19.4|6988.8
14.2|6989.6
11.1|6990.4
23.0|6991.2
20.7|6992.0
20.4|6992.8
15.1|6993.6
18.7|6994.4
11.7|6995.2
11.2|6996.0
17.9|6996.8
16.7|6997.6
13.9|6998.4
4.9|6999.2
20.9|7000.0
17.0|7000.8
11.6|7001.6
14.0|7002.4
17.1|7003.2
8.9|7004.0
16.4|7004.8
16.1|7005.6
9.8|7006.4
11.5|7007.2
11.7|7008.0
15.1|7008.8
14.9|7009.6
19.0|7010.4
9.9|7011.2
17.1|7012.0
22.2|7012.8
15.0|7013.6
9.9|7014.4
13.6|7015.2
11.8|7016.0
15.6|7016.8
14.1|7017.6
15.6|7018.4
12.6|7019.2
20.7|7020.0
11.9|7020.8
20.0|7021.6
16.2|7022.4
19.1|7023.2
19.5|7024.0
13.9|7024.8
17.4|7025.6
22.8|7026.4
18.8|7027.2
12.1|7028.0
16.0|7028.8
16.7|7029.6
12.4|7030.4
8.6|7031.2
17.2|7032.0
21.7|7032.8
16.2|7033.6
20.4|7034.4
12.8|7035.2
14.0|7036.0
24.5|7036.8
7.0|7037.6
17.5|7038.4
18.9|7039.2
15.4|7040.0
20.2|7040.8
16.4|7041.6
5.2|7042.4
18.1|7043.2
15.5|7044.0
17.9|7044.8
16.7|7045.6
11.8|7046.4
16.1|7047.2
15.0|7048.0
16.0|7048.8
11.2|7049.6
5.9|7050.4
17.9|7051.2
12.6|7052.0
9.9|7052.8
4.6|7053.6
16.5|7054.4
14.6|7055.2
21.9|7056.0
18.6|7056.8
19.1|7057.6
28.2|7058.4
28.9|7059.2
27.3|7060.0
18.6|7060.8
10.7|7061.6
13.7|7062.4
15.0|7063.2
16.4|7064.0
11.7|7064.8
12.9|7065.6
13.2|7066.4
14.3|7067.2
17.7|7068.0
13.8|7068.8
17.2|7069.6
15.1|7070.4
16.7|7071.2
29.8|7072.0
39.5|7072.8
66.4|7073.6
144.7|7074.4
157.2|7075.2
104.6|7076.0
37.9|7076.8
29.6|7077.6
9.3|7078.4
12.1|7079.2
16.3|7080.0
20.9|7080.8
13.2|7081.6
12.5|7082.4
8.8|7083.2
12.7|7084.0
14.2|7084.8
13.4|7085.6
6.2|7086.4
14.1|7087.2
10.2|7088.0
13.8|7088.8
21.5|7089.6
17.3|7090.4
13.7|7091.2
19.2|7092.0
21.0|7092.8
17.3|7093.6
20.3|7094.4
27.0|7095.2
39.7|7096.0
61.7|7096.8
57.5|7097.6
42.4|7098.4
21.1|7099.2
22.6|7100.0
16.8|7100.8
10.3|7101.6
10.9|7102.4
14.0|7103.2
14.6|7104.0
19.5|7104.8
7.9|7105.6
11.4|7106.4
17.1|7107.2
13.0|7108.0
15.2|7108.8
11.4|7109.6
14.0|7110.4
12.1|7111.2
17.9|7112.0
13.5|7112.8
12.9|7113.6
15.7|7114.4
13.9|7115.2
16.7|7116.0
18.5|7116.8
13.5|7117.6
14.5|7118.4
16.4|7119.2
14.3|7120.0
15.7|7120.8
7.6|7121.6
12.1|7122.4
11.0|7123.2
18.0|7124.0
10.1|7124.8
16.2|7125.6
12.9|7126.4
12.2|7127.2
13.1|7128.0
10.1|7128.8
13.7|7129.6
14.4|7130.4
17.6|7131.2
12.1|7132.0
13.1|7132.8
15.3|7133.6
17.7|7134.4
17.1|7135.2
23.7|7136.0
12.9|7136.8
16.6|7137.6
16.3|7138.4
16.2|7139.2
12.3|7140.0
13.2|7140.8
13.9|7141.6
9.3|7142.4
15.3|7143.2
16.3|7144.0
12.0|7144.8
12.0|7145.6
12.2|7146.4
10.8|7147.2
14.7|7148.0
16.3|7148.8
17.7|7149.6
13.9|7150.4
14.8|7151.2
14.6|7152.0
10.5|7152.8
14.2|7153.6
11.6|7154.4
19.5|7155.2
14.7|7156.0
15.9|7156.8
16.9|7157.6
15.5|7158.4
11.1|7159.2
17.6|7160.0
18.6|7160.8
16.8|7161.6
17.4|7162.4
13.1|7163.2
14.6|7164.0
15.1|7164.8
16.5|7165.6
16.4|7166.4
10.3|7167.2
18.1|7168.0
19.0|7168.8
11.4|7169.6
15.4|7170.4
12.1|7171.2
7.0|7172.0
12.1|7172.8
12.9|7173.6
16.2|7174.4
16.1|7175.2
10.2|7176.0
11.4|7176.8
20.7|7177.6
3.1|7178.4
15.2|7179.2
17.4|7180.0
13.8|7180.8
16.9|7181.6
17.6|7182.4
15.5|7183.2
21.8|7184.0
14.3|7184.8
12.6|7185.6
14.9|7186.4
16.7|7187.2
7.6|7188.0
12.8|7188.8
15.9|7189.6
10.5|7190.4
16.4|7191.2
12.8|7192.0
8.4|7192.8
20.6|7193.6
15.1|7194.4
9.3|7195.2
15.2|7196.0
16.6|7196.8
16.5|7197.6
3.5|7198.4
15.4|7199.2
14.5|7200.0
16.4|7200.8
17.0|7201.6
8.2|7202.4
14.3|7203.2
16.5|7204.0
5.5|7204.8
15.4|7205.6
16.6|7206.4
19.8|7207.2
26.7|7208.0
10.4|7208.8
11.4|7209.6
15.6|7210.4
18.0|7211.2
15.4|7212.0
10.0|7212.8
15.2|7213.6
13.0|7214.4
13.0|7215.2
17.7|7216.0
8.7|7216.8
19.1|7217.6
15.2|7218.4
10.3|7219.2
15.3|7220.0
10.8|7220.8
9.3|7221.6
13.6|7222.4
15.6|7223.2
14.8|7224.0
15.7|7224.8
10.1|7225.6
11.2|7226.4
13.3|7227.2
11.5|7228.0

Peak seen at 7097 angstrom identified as [N II] 6583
